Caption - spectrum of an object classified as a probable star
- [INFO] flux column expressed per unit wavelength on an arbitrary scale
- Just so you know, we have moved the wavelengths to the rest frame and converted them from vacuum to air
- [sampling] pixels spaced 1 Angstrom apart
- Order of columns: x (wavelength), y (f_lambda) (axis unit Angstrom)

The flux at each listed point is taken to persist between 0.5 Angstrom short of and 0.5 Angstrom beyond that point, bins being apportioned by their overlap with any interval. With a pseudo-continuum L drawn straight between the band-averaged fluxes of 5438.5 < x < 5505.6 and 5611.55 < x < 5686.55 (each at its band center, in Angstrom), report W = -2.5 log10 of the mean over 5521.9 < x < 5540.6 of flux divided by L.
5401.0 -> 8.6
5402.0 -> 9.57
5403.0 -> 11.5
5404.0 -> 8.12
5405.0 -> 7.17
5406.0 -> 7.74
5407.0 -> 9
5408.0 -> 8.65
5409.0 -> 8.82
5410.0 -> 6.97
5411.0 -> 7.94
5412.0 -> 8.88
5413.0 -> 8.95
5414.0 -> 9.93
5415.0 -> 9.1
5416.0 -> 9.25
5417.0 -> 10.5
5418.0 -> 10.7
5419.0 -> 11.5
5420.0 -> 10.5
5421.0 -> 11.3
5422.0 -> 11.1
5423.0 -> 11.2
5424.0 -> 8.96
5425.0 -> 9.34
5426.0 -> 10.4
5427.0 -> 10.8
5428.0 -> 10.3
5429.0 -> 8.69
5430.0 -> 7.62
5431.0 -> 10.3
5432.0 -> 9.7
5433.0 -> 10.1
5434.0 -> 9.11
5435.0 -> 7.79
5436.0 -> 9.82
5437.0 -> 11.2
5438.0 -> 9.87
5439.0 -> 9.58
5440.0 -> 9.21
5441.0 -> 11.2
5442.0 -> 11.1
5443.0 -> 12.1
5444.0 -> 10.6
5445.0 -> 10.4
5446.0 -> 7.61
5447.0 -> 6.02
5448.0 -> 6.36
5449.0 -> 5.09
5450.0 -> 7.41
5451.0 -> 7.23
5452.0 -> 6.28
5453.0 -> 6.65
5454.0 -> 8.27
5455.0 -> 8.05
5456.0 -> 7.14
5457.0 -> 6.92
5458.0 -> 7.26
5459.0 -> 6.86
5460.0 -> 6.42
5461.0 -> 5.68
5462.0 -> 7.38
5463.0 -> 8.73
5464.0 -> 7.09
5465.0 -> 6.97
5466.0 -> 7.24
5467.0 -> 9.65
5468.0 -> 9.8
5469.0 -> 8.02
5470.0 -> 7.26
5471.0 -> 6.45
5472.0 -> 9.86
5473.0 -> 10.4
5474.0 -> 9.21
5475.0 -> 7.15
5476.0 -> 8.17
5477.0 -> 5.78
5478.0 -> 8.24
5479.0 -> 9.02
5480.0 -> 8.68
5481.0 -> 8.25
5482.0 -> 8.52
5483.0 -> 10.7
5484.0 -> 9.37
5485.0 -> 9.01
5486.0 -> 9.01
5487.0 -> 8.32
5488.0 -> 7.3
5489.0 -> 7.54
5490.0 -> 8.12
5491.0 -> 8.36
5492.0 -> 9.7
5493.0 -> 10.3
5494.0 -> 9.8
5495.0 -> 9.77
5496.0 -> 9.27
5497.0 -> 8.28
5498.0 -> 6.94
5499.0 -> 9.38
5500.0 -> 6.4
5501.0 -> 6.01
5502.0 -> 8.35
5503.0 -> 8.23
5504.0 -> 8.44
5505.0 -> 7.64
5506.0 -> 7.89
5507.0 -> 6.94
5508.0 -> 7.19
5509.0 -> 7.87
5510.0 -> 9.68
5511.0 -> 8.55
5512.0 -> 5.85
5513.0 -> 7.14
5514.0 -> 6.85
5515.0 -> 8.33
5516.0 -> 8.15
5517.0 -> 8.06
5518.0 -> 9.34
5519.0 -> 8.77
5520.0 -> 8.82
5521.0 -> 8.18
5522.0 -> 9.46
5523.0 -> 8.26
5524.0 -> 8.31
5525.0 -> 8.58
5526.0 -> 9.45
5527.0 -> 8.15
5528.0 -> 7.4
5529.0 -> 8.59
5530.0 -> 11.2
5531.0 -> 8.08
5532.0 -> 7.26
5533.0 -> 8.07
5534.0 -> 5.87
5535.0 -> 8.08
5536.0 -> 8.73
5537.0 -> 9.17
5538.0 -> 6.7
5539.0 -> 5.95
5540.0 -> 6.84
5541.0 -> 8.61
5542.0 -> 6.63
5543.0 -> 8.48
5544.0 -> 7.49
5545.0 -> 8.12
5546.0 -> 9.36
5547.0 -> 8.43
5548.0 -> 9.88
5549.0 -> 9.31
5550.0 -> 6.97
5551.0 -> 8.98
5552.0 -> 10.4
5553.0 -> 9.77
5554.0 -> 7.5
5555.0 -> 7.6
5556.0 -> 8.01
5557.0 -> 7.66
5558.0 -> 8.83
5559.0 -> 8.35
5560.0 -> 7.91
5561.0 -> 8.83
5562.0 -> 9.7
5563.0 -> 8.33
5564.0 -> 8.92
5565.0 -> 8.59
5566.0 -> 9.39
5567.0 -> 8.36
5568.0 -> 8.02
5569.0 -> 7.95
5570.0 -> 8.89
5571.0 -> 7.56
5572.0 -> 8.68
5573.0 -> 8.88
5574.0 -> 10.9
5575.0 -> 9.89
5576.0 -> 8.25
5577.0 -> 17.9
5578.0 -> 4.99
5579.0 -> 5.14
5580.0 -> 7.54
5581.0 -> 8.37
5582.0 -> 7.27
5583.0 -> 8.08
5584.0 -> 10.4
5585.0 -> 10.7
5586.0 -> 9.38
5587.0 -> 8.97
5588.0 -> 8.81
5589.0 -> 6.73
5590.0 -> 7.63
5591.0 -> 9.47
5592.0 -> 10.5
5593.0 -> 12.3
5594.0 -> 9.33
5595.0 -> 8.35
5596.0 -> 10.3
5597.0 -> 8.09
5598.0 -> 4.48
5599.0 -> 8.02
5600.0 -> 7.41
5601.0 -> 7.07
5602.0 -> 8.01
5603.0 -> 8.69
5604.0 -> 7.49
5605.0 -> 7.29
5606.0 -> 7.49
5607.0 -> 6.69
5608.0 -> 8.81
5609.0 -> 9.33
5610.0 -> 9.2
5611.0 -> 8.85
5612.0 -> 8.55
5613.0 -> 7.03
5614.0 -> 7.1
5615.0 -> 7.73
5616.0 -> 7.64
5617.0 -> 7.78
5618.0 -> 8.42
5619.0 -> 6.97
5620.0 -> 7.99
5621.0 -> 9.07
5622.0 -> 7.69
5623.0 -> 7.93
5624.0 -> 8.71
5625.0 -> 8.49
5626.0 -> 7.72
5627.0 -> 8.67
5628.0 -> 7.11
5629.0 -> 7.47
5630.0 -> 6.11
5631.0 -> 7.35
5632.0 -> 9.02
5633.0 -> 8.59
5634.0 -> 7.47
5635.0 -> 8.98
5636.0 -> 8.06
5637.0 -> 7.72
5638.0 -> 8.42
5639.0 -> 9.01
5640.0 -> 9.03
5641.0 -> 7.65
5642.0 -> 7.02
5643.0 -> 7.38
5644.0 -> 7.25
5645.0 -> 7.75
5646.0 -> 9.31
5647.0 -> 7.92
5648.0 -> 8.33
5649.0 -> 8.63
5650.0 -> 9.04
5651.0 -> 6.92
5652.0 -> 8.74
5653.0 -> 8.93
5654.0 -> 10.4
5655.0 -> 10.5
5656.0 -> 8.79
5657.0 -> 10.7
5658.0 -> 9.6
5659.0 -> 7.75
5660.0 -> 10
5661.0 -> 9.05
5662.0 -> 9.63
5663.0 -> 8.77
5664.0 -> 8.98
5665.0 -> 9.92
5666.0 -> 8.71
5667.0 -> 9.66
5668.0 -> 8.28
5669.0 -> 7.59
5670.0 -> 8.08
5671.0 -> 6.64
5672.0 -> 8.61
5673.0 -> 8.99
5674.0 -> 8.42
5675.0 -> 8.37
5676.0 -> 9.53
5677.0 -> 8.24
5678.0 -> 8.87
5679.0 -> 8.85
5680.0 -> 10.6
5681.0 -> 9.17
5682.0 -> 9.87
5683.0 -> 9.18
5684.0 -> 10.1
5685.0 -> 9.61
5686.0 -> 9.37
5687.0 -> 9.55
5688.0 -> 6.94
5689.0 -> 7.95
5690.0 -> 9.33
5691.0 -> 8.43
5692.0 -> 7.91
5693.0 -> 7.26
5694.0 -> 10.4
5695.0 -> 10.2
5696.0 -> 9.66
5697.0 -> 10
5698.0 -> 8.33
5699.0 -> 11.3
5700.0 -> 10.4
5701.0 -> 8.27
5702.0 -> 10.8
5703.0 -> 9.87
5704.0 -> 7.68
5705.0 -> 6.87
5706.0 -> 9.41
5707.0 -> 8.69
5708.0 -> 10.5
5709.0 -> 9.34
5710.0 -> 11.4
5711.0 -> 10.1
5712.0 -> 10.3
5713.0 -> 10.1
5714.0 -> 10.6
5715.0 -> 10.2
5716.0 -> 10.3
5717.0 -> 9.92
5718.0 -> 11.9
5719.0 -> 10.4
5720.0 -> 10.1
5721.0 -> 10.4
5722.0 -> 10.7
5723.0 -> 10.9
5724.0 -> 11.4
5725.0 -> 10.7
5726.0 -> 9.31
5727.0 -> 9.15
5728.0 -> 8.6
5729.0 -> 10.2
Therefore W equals 0.03 mag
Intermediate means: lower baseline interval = 8.23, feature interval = 8.09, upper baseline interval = 8.5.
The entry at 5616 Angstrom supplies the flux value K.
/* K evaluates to 7.64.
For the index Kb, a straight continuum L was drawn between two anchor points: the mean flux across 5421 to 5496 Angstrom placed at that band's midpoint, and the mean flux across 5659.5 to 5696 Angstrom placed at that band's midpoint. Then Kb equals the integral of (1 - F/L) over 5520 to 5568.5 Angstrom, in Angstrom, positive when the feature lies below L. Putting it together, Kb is 2.3 Angstrom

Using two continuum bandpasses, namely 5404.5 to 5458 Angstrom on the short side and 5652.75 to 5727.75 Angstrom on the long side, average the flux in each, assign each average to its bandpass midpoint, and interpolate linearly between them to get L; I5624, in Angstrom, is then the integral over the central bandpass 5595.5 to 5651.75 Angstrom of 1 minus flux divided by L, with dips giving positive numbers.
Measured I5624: 8.17 Angstrom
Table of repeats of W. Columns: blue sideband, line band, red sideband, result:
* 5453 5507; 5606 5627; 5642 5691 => 0.07 mag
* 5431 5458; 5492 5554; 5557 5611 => 0.05 mag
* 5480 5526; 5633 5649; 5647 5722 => 0.12 mag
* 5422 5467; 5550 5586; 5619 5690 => -0.02 mag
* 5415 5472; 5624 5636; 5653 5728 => 0.17 mag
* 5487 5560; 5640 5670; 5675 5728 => 0.06 mag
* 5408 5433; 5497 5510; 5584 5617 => 0.18 mag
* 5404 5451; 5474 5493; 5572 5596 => 0.09 mag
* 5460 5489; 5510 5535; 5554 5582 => 0.02 mag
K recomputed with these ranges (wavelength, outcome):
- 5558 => 8.83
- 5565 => 8.59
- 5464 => 7.09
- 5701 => 8.27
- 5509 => 7.87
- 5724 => 11.4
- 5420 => 10.5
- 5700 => 10.4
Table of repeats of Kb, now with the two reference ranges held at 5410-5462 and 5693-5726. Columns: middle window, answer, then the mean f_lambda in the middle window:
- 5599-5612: 2.09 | 8.05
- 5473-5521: 4.65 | 8.29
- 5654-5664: 0.35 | 9.45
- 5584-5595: 0.17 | 9.38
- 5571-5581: 0.49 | 9.01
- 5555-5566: 1.06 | 8.51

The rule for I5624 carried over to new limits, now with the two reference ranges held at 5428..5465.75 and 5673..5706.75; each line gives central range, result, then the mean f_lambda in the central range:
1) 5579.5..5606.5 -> 1.07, 8.45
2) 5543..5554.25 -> -0.13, 8.76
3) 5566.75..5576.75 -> -0.28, 8.98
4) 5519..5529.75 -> -0.01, 8.59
